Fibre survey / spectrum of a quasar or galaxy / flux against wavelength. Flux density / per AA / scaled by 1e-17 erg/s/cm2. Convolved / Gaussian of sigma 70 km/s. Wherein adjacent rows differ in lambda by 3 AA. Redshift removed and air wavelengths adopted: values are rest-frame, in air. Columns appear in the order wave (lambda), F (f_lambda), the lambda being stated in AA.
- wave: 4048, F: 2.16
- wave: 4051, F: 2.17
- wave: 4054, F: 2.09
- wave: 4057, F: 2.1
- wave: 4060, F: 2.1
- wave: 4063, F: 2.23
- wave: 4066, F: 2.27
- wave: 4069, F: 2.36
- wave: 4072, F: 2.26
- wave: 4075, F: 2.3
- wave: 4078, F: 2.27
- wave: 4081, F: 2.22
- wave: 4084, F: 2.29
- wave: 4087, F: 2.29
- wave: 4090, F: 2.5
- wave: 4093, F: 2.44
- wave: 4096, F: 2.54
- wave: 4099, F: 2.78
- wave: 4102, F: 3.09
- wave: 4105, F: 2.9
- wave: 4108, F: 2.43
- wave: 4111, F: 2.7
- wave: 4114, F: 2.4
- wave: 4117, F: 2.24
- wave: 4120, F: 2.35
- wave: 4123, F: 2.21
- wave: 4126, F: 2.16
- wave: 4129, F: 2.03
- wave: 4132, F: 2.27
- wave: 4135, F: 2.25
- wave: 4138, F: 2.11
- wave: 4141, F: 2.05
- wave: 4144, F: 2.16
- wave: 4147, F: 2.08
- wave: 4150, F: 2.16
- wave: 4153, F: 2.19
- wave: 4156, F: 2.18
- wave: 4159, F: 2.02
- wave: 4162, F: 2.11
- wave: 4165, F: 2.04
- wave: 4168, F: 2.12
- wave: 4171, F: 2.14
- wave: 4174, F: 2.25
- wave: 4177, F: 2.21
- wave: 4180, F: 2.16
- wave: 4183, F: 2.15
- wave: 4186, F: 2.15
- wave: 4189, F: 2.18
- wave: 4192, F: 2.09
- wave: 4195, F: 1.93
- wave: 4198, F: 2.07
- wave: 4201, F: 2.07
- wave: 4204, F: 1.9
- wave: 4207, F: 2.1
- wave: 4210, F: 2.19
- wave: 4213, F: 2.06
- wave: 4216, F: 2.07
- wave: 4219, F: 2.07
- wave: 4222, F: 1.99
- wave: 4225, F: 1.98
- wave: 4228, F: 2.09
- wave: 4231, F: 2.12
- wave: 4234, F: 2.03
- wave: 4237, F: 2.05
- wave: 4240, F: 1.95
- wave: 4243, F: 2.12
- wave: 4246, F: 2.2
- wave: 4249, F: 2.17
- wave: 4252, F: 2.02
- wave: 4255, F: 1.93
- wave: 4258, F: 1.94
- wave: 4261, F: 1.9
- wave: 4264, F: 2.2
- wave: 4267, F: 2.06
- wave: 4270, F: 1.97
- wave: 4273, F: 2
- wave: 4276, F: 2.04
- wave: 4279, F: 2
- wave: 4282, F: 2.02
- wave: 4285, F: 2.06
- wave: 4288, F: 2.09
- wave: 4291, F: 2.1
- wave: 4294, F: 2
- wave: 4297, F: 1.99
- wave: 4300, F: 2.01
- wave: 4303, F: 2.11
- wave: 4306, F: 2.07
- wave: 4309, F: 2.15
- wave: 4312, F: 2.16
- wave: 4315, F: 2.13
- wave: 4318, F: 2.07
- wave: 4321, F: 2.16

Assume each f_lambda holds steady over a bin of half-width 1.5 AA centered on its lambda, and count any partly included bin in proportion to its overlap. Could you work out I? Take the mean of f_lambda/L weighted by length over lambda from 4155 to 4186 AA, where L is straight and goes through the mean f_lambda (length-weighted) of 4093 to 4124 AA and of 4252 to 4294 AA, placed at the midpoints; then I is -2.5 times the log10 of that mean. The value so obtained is 0.11 mag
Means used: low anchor 2.56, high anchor 2.02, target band 2.14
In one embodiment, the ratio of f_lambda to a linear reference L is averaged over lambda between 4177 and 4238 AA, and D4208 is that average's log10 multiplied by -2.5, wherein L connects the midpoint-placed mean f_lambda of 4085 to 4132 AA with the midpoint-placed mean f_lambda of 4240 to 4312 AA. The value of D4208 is 0.07 mag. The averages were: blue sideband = 2.46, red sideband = 2.05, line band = 2.08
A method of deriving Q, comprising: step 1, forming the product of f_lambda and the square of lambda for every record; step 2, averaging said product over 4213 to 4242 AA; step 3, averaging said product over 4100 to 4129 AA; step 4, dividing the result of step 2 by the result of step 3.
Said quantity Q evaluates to 0.9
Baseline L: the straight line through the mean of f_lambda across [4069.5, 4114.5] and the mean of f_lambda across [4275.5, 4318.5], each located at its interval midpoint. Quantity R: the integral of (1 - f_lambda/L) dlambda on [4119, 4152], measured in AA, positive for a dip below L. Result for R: 3.3 AA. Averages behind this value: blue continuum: 2.49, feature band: 2.16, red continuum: 2.07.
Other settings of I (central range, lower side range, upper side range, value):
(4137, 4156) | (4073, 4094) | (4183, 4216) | 0.031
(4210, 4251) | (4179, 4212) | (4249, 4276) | -0.012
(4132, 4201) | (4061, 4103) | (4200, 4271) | 0.040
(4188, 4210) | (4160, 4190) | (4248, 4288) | 0.032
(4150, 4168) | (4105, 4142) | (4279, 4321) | 0.068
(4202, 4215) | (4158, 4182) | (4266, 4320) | 0.025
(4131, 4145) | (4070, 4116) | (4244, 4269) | 0.098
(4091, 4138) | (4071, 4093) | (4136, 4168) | -0.102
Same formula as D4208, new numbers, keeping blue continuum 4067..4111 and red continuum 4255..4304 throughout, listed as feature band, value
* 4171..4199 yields 0.06 mag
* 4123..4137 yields 0.10 mag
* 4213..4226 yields 0.07 mag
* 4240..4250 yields -0.01 mag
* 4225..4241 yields 0.05 mag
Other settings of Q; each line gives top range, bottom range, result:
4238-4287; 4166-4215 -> 1.00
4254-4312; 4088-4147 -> 0.92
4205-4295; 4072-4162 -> 0.94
